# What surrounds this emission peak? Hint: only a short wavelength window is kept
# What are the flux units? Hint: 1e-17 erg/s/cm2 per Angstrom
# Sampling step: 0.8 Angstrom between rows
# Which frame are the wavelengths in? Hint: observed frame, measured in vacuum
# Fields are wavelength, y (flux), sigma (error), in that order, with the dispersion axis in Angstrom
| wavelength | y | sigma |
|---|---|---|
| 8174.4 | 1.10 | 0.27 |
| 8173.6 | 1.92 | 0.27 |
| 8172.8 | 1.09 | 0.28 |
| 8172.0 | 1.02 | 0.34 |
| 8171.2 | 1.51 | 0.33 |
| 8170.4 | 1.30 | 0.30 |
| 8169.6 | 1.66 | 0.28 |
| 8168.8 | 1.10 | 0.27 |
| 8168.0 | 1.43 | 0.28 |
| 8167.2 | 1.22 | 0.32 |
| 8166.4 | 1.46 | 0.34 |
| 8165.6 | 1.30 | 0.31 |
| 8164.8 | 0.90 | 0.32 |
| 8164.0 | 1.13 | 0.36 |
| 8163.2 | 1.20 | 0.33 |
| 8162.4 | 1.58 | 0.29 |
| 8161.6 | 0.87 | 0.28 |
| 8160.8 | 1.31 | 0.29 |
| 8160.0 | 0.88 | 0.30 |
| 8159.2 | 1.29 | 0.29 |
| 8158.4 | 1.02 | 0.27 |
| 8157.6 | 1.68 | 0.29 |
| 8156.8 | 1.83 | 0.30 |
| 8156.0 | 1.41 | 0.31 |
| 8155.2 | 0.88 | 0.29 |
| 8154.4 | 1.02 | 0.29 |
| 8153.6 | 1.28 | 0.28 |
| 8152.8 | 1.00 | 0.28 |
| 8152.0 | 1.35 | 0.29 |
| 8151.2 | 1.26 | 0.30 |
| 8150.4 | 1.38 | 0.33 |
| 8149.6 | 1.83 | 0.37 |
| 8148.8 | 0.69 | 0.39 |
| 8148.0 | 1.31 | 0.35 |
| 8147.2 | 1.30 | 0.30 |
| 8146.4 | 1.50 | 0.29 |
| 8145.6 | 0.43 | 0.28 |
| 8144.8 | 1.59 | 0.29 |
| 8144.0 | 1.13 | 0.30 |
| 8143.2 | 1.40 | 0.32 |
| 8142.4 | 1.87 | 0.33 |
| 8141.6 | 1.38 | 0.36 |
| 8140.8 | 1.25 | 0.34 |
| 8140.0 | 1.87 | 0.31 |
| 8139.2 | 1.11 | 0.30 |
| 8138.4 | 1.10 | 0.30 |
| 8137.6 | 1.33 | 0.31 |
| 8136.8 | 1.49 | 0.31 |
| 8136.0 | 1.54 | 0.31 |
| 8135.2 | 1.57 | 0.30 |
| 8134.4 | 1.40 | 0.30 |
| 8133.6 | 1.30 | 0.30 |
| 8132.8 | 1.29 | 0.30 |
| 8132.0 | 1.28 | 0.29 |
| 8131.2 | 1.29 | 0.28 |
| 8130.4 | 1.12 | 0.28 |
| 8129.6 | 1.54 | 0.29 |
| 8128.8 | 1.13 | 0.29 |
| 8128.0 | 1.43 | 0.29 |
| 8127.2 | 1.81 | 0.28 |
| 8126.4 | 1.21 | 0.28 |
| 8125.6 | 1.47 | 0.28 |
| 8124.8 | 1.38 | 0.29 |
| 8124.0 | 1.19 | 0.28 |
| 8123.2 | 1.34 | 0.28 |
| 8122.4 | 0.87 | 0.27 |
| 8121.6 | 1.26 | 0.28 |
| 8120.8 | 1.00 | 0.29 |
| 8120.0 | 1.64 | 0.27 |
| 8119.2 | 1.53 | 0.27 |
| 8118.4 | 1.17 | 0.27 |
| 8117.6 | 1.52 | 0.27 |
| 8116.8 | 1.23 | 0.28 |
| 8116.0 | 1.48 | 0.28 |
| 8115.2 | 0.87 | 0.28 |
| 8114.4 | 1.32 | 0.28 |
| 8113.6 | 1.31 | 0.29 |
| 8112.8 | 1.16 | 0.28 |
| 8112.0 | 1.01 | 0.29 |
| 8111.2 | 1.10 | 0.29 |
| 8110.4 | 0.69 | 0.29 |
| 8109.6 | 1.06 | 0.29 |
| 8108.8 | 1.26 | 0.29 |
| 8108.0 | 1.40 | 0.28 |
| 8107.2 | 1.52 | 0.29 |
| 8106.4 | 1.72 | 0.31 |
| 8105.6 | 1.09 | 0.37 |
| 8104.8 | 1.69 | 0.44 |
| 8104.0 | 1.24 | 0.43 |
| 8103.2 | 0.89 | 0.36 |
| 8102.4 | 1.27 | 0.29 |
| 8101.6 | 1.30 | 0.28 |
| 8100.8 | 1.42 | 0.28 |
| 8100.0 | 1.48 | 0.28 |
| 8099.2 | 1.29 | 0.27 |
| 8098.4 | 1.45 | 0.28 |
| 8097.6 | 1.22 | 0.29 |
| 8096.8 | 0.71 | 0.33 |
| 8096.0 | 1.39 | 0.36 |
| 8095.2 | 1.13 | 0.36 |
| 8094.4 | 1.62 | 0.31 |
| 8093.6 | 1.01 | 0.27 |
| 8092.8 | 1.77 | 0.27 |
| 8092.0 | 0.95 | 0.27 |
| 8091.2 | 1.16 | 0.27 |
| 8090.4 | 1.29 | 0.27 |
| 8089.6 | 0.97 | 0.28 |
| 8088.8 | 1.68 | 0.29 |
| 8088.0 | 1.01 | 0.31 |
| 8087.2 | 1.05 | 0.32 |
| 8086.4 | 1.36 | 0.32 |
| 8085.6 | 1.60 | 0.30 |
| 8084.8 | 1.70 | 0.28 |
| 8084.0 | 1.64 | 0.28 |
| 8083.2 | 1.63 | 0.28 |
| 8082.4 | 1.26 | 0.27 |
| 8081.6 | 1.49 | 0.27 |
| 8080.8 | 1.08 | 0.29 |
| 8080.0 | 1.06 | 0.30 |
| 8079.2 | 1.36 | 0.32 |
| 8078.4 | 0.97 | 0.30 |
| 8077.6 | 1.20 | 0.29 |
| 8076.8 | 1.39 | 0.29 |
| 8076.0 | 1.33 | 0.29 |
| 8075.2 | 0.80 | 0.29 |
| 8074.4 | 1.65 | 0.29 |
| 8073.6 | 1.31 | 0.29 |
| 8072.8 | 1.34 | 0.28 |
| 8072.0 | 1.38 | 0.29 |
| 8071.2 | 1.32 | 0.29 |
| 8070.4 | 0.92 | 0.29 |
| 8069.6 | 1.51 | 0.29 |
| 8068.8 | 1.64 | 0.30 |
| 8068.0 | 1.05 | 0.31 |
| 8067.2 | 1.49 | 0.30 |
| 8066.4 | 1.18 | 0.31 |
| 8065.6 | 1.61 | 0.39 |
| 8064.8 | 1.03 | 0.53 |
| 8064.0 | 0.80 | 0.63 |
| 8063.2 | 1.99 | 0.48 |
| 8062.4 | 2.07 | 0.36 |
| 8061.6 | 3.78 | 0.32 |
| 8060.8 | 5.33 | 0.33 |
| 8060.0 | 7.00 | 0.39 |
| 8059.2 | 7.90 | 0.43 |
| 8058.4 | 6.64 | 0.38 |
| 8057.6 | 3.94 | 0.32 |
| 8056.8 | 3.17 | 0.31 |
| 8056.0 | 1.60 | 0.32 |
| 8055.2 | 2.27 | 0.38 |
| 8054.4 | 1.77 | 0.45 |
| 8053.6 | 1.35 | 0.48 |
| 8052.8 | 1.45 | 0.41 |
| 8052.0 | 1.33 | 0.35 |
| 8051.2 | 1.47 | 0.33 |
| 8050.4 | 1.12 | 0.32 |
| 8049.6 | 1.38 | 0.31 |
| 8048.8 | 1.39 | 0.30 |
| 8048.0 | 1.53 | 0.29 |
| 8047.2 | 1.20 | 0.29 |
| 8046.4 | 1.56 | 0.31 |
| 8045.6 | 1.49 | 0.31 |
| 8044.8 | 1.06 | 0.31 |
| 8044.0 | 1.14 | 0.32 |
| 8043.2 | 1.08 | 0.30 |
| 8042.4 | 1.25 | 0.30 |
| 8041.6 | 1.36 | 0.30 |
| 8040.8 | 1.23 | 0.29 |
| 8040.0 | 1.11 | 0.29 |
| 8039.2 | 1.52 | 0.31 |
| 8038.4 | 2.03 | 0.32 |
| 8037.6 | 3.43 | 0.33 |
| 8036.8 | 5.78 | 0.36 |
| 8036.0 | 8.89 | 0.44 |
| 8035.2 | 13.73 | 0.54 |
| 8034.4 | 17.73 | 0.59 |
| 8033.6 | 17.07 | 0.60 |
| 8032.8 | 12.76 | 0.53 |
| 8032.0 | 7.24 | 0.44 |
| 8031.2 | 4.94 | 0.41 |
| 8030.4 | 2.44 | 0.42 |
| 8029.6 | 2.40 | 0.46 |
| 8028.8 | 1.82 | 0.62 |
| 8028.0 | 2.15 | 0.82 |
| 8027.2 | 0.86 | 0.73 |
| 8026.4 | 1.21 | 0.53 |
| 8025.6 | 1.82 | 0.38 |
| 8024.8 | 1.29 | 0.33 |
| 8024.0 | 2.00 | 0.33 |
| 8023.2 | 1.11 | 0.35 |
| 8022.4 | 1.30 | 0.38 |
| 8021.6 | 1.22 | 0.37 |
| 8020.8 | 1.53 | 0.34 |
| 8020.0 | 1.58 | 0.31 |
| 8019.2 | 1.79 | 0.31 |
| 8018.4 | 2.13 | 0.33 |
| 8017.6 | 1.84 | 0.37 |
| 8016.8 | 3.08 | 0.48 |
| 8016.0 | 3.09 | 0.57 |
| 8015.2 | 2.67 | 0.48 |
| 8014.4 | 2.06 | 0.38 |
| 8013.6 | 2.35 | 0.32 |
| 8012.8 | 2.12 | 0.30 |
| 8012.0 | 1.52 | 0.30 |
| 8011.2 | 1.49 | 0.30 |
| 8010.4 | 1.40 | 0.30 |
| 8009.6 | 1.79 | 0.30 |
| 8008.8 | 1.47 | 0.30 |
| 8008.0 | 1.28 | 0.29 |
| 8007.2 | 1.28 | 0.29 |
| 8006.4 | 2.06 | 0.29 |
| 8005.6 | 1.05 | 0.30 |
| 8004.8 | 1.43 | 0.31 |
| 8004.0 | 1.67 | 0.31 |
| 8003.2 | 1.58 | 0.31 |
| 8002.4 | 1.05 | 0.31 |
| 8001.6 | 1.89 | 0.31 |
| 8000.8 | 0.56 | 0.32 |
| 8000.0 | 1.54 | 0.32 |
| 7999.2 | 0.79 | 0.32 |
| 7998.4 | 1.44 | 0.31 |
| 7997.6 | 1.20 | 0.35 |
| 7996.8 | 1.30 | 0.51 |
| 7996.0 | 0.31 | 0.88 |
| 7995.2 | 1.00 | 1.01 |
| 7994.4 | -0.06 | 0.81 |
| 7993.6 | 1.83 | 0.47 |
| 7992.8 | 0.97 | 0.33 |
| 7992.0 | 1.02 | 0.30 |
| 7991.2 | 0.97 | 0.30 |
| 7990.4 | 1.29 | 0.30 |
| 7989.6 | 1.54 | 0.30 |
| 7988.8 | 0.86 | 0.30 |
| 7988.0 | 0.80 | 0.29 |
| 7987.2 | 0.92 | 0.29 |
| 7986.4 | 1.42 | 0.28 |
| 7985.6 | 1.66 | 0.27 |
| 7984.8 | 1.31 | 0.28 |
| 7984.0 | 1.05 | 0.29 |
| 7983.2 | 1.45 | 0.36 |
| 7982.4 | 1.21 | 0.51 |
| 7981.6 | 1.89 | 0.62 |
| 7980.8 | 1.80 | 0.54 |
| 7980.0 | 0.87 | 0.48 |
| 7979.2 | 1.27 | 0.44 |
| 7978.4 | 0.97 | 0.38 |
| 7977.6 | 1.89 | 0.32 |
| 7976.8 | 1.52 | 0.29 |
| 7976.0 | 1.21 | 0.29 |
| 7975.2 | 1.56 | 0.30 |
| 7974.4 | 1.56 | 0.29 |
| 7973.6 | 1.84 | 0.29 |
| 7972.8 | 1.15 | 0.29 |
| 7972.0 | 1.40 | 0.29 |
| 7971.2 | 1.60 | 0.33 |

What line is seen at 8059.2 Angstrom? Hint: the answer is [N II] 6583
